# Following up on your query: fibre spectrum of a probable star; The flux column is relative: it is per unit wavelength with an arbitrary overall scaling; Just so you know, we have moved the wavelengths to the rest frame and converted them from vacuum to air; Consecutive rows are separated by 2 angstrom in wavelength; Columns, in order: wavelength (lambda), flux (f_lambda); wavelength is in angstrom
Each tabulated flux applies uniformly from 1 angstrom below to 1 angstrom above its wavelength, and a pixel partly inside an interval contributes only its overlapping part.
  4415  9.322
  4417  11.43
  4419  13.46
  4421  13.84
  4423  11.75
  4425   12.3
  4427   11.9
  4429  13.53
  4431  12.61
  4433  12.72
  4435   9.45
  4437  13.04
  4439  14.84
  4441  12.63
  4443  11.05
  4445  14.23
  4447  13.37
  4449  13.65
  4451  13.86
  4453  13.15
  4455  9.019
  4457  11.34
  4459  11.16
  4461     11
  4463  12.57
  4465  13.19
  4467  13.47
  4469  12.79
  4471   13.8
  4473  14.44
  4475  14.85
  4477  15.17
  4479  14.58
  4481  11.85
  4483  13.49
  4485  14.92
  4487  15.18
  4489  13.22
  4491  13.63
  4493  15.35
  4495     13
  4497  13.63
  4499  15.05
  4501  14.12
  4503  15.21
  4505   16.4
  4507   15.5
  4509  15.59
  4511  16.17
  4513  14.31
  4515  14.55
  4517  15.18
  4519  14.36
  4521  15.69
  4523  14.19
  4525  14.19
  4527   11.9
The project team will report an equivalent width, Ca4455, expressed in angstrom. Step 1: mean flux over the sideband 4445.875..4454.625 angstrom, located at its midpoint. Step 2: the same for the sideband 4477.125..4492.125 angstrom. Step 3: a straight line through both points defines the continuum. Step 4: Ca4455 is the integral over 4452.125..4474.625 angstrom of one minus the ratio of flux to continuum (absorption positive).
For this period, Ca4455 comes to 1.8 angstrom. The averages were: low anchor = 13.2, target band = 12.4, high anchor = 13.9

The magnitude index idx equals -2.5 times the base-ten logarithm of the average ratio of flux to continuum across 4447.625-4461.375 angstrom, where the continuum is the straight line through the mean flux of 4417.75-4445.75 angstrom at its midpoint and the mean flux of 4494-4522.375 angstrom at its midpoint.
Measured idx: 0.12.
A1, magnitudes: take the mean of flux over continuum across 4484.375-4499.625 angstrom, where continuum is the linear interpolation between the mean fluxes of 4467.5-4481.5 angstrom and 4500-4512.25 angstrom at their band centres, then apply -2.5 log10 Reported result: 0.04 mag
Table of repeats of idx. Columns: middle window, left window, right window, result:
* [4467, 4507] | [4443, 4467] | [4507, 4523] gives -0.033 mag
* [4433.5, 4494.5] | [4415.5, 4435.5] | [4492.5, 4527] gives 0.024 mag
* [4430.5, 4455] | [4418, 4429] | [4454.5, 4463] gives -0.088 mag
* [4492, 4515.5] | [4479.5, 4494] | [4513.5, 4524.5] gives -0.040 mag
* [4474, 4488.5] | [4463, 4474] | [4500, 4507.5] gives -0.011 mag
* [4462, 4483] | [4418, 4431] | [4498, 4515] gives 0.044 mag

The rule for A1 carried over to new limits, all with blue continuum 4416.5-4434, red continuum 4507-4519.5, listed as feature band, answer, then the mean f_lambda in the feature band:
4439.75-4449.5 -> 0.016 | 13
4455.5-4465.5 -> 0.171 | 11.6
